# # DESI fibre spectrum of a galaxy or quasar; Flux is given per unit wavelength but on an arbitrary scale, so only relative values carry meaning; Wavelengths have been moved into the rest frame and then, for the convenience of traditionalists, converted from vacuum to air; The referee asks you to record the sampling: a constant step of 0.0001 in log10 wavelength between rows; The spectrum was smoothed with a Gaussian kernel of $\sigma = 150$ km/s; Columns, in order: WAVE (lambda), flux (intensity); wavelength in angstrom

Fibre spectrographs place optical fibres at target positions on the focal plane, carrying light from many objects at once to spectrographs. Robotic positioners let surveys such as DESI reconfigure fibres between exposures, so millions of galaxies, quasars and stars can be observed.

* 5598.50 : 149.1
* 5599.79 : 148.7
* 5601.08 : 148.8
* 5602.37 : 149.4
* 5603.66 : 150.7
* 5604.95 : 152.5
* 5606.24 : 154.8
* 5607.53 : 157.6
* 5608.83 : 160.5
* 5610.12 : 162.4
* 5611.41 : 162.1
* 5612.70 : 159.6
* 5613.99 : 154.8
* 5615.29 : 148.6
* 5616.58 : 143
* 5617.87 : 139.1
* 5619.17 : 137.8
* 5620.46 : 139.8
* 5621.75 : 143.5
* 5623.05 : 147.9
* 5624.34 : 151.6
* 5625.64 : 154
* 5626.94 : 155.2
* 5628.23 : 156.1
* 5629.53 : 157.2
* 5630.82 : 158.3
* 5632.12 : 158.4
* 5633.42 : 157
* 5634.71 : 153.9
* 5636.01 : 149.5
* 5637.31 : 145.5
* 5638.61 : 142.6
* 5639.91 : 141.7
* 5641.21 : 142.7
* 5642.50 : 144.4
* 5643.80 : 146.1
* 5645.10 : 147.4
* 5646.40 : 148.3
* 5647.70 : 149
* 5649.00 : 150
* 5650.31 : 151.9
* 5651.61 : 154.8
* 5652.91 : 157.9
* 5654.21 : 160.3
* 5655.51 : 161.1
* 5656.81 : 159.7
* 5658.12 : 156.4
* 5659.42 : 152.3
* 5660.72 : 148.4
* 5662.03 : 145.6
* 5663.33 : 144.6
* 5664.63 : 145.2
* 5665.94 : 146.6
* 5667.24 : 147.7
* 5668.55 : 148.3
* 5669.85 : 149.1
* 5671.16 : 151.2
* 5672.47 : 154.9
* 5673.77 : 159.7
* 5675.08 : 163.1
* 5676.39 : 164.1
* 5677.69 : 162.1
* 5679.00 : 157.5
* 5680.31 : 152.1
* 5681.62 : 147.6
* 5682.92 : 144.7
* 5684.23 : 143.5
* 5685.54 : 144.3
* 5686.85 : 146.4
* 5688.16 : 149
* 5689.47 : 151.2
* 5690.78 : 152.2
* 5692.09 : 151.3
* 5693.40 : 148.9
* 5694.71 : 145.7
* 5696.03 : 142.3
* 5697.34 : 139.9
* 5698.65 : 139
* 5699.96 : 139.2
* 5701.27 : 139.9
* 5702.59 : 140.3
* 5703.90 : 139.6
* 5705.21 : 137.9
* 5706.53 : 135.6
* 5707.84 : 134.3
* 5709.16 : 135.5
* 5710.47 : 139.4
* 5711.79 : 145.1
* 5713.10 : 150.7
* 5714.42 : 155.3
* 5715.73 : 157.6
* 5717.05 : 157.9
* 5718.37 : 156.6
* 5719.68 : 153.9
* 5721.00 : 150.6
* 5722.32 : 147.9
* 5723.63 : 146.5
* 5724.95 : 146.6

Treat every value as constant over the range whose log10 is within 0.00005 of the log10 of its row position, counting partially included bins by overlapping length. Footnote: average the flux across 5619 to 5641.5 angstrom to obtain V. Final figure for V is 150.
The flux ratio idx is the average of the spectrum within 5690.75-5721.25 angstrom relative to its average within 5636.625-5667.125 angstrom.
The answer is 0.97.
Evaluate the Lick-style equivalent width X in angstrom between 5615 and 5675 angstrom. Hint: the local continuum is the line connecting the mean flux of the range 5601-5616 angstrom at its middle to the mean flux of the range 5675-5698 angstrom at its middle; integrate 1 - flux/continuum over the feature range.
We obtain 1.0 angstrom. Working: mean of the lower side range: 155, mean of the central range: 150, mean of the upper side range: 150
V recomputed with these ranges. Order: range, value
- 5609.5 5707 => 150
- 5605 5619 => 154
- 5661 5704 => 148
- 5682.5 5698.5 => 146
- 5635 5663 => 150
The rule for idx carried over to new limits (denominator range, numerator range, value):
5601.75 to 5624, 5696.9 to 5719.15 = 0.95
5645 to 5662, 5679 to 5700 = 0.96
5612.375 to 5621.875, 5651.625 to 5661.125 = 1.08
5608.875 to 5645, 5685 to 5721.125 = 0.97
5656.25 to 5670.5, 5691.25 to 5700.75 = 0.96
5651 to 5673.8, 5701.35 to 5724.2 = 0.96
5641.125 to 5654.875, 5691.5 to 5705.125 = 0.95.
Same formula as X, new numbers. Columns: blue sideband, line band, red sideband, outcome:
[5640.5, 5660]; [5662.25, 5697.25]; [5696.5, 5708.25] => -1.41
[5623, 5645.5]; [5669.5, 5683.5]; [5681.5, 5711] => -0.96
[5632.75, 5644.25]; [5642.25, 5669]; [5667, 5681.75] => 0.01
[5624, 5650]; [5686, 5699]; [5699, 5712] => -0.56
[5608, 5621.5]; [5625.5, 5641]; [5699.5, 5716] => -0.33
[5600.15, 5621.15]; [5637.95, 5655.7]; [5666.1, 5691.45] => 0.24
